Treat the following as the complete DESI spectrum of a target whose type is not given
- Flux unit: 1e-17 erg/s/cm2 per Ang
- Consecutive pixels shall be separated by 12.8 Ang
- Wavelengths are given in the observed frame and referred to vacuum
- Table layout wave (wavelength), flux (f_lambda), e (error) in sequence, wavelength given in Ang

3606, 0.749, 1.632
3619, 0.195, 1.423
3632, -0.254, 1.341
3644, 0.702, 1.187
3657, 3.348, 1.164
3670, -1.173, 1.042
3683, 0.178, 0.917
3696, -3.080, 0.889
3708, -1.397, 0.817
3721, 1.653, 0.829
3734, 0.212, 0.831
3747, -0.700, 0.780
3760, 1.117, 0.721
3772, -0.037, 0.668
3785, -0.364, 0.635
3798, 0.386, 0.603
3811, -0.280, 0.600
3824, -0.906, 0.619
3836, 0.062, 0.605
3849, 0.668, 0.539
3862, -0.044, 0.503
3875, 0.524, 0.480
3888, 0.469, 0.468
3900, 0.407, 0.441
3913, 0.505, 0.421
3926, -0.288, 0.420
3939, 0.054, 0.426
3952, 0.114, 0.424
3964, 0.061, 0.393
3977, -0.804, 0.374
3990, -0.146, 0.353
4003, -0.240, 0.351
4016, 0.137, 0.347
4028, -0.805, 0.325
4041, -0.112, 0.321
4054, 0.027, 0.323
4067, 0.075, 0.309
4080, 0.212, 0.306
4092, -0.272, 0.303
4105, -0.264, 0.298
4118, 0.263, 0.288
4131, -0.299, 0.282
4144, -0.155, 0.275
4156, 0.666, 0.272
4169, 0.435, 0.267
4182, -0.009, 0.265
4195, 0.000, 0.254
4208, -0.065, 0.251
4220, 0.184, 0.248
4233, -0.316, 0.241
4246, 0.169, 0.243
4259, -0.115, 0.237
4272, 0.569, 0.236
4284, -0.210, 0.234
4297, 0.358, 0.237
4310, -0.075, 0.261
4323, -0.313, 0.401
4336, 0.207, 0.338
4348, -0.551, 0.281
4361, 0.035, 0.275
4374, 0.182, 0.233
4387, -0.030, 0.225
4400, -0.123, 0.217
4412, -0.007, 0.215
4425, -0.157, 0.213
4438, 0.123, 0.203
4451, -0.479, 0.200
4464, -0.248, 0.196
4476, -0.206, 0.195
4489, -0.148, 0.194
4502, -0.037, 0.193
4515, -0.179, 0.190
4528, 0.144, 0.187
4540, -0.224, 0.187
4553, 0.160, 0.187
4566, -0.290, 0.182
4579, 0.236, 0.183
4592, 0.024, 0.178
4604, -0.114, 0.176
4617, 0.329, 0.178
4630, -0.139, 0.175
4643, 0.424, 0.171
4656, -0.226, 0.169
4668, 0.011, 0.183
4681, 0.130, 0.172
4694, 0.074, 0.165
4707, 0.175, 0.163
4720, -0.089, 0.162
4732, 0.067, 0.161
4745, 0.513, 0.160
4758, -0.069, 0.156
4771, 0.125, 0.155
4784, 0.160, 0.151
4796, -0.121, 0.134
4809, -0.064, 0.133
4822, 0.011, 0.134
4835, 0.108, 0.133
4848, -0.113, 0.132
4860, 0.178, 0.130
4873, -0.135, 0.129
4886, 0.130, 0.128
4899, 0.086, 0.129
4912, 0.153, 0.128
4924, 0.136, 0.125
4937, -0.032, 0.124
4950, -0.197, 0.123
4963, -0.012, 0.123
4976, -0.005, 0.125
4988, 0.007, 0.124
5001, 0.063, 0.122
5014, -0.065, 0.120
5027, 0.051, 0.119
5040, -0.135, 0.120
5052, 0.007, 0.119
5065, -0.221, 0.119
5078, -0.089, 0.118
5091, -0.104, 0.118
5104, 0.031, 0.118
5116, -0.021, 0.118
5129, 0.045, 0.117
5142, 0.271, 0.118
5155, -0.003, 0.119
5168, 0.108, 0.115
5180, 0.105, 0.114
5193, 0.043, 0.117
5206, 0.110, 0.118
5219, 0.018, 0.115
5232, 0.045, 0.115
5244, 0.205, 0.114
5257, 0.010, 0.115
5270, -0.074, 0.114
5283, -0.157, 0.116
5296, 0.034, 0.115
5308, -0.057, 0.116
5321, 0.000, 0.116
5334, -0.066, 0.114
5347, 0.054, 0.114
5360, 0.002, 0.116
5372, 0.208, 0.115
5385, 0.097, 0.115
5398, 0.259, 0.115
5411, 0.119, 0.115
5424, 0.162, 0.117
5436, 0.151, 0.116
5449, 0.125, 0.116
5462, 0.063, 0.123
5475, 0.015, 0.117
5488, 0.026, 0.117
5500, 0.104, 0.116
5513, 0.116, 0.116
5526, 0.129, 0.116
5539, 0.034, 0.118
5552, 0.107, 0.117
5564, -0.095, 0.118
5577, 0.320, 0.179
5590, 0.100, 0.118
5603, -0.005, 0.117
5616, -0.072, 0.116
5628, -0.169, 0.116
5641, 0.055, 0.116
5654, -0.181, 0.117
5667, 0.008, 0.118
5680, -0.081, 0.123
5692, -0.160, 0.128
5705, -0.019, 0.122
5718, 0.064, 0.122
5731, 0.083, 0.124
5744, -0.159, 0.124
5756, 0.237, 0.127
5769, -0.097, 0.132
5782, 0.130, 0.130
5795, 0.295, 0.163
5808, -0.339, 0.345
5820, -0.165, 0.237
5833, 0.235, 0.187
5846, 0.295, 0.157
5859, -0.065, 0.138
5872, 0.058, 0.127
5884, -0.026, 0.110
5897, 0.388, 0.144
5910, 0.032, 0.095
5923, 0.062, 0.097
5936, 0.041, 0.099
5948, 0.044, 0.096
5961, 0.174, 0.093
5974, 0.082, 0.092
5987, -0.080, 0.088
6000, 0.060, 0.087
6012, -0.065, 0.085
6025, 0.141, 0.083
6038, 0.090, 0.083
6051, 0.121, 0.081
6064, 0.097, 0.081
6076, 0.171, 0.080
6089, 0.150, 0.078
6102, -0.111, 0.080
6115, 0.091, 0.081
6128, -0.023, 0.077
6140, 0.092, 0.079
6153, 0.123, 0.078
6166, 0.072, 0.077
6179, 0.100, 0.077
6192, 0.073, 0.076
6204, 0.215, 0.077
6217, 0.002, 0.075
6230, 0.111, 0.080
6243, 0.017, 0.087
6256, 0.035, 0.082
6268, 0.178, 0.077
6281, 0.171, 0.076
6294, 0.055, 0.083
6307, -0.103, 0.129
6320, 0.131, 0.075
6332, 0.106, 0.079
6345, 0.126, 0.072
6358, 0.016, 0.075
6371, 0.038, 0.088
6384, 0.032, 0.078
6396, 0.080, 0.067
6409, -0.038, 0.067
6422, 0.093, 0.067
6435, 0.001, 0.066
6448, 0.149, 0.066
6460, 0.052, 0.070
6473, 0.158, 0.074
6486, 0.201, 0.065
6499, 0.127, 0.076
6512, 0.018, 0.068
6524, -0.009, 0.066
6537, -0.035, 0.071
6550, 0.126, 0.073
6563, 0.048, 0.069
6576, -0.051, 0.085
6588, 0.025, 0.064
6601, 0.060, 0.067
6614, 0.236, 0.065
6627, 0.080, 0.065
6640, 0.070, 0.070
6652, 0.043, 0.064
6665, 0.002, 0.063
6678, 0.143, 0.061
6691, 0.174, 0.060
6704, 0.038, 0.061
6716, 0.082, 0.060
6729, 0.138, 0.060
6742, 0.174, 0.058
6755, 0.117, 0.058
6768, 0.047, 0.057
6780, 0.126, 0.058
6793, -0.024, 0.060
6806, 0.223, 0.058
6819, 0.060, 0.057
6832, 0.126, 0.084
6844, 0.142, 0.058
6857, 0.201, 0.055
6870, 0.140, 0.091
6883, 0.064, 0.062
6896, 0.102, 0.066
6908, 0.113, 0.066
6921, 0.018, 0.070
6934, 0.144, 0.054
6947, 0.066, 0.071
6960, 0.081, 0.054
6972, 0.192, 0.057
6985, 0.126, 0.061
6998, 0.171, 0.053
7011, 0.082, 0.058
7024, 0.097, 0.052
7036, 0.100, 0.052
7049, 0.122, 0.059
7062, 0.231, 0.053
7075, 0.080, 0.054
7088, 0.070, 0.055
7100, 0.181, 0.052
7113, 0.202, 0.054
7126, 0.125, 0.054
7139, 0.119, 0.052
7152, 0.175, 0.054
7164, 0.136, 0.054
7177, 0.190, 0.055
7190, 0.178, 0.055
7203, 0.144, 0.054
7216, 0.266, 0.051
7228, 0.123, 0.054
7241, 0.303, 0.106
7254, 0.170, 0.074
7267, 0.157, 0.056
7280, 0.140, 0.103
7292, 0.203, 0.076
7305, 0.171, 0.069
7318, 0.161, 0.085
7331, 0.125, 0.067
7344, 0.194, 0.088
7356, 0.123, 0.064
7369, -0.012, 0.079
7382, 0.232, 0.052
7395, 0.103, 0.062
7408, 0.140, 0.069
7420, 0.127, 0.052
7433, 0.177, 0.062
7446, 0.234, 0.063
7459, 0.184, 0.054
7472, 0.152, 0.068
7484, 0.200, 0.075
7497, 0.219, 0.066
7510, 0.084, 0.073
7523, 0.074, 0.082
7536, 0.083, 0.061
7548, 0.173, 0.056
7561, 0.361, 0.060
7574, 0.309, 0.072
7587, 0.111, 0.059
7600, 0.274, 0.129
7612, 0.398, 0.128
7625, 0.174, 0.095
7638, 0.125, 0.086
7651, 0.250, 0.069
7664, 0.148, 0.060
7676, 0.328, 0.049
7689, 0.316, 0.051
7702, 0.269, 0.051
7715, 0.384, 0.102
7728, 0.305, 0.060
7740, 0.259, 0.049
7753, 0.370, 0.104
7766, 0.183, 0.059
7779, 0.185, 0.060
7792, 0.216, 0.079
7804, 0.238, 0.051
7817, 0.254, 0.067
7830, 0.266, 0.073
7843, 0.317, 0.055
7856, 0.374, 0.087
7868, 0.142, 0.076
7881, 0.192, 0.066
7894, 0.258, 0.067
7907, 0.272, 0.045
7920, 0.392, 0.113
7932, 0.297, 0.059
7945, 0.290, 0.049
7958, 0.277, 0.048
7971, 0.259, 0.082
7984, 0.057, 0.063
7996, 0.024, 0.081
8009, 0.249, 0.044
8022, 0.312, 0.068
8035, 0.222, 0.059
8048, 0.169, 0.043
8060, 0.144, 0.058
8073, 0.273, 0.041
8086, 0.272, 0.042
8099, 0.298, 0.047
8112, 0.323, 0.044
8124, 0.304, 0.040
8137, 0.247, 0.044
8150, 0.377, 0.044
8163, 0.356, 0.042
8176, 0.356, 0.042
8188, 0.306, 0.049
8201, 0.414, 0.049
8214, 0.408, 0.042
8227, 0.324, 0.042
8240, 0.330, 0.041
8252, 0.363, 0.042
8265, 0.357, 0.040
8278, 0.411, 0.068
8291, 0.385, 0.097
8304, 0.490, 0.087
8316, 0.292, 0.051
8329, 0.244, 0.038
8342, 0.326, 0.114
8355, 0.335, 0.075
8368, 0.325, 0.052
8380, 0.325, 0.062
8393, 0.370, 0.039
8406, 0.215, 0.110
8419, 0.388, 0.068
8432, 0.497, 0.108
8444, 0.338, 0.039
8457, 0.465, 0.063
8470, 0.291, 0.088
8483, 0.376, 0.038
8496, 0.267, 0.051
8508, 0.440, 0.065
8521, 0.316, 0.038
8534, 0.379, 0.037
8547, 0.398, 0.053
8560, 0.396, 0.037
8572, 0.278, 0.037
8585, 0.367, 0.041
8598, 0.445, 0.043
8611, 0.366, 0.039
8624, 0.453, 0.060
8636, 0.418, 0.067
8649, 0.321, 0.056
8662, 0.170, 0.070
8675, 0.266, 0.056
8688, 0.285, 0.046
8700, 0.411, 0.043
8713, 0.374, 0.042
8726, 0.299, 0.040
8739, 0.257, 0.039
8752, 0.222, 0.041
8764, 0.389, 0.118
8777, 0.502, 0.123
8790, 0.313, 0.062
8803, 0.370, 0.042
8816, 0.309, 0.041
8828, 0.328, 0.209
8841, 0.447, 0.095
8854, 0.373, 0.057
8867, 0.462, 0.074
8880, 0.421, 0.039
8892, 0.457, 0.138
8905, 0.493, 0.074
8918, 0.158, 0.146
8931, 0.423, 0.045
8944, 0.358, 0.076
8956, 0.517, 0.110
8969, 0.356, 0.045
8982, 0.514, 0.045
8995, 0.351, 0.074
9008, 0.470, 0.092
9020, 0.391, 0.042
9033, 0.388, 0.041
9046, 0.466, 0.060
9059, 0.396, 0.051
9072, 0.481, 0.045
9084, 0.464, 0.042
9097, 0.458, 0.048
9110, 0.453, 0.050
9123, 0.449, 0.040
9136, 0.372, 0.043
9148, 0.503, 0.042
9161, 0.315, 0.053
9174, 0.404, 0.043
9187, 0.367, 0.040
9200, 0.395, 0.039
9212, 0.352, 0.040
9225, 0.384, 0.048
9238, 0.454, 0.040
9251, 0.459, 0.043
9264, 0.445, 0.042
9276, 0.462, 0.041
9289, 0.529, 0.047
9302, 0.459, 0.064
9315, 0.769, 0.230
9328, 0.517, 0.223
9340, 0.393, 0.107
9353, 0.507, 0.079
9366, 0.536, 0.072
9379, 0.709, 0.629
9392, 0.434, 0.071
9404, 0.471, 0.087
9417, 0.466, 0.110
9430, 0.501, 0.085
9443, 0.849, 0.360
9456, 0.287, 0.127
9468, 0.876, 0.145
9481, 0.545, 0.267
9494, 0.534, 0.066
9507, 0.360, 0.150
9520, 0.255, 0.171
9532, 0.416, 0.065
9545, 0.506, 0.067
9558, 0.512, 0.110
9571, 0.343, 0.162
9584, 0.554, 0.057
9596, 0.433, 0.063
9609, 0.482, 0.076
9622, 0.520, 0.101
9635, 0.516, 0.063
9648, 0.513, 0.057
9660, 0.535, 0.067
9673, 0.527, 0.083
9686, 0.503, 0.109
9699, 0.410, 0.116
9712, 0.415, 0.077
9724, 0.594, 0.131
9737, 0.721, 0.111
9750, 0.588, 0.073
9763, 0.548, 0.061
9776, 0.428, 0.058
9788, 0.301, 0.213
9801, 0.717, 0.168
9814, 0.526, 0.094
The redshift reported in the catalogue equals 1.030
